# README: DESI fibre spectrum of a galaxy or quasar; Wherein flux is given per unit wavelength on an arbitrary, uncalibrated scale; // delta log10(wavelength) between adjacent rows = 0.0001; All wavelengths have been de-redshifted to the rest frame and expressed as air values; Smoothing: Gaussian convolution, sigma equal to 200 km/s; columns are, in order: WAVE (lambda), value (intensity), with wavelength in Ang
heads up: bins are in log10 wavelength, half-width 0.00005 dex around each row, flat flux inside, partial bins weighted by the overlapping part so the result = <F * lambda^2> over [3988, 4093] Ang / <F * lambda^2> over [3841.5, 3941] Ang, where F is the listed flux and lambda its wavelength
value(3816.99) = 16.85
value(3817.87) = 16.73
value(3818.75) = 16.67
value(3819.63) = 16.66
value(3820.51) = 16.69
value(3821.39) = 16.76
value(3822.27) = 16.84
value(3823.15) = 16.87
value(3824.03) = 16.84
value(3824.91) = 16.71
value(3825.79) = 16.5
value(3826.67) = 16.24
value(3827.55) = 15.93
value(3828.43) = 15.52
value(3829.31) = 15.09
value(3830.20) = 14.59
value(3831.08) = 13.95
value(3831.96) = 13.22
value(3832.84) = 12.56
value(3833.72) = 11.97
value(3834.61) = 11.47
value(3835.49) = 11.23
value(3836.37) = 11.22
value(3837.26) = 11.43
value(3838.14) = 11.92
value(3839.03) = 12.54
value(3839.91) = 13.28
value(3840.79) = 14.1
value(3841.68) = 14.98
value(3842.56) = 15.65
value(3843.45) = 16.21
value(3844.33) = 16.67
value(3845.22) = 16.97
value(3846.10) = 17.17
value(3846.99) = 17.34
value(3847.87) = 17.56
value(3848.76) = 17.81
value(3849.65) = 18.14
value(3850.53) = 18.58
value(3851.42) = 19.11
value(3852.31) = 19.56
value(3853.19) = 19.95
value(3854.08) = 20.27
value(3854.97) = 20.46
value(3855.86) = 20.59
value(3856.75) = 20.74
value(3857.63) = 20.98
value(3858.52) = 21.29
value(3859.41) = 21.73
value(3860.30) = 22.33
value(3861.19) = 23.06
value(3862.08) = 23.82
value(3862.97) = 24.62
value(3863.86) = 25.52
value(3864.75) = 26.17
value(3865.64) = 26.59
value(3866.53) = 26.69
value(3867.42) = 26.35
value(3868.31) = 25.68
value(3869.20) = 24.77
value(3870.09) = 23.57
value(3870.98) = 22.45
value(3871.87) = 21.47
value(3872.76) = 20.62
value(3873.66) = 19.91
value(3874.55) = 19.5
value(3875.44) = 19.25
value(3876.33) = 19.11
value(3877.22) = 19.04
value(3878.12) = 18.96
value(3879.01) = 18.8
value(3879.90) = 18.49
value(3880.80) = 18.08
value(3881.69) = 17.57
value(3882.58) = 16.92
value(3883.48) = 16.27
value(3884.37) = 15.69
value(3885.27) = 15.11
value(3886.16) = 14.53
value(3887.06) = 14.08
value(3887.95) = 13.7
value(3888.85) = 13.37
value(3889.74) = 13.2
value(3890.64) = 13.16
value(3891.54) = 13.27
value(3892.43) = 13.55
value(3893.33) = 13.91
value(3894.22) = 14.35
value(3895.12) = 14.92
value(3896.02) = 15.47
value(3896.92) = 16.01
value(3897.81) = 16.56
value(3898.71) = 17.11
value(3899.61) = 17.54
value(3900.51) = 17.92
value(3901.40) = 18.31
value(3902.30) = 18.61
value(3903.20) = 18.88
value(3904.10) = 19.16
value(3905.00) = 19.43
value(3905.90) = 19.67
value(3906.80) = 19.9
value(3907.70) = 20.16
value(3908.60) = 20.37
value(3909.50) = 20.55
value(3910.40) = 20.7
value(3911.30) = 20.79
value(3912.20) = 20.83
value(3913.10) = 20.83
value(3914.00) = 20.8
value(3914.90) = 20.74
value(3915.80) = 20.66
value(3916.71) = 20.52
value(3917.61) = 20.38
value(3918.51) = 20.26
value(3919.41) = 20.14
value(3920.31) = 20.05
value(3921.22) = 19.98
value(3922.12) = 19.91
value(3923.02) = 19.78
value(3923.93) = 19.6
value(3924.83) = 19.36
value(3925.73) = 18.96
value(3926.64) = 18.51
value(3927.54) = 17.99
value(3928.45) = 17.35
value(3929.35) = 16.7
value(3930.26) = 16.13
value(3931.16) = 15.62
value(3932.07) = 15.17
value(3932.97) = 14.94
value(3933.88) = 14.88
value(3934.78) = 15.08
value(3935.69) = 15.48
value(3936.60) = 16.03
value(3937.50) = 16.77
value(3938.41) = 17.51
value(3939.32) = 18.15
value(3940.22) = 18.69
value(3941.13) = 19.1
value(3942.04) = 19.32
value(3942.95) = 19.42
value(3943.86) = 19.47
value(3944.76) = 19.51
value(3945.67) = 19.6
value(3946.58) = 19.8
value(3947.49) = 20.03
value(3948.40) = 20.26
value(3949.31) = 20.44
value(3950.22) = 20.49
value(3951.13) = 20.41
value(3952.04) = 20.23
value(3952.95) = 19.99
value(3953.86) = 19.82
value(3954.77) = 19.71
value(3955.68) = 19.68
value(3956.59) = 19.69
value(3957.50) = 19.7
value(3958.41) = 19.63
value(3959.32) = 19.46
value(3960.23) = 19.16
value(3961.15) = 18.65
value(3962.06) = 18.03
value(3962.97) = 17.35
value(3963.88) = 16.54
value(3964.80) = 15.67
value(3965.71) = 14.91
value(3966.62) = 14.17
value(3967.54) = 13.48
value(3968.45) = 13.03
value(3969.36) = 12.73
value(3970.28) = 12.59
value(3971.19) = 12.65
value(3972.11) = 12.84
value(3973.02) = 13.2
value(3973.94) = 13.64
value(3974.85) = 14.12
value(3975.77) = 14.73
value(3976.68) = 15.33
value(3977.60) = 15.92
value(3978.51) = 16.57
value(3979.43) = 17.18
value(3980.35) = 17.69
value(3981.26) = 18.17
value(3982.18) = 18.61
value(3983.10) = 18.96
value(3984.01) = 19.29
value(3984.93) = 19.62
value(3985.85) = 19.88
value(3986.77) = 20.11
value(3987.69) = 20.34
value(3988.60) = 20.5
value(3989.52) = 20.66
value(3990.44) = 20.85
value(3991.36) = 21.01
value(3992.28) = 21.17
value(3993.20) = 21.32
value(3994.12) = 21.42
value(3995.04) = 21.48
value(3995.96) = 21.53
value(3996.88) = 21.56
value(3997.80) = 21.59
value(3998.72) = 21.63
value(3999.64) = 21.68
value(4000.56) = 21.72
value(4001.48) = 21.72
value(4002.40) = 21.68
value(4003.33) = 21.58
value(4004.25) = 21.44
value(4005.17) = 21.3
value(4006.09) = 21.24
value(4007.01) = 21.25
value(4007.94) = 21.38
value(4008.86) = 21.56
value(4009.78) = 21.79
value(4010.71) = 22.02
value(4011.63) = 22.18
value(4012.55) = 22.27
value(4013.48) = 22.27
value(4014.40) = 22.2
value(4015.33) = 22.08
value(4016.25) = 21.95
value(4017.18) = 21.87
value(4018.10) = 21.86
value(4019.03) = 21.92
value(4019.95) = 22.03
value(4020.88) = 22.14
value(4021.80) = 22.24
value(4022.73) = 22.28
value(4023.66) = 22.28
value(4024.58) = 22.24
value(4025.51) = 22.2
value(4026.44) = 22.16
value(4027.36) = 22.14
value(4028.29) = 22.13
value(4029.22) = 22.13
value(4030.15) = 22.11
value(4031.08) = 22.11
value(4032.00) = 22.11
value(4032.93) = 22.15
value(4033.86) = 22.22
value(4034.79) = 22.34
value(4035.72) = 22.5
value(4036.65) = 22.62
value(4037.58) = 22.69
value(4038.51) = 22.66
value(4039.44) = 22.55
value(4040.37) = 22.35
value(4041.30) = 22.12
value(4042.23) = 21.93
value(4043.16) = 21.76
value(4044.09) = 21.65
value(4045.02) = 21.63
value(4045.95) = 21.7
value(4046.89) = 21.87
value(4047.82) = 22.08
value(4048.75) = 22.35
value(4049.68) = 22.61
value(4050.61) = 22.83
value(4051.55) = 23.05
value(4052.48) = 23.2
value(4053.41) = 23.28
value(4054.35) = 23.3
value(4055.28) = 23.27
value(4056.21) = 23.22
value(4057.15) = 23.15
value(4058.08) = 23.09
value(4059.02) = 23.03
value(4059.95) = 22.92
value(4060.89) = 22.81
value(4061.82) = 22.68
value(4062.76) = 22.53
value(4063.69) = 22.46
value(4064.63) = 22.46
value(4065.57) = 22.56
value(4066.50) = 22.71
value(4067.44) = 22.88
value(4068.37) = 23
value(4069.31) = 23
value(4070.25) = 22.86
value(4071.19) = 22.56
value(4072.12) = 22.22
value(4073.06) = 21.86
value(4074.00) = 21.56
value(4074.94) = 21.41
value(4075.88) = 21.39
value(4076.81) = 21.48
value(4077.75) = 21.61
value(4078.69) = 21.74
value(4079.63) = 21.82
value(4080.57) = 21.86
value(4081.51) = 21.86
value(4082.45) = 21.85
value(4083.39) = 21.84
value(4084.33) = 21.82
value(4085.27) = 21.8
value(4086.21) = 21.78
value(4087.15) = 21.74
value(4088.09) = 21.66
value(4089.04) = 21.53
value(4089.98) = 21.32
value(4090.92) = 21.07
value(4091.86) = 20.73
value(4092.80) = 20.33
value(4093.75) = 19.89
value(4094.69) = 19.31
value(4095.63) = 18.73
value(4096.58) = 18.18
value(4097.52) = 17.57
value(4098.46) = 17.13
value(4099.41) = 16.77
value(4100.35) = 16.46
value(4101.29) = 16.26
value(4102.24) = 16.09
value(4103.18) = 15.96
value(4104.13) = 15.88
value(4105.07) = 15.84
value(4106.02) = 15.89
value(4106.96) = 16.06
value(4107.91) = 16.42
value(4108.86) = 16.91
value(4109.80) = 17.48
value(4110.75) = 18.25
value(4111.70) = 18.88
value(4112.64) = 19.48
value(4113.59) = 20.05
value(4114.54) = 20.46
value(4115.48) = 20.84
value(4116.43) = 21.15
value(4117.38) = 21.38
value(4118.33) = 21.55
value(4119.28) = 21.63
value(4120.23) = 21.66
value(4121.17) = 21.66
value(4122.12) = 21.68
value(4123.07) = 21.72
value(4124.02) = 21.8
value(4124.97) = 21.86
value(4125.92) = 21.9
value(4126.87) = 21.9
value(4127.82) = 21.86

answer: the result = 1.3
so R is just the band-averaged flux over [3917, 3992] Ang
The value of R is 17.9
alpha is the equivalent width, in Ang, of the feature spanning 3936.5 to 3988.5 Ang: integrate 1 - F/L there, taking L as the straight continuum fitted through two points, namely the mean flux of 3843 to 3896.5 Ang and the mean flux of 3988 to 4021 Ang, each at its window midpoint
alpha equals 7.7 Ang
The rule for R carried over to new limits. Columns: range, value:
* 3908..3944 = 18.7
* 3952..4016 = 19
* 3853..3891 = 20.1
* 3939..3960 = 19.7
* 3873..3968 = 18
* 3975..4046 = 21.1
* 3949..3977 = 16.8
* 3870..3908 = 17.3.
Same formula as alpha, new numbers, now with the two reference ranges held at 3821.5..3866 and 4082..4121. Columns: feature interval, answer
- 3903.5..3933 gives -2.2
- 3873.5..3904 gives 2.2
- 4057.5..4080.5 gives -4.0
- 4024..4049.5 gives -4.5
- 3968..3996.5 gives 1.2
